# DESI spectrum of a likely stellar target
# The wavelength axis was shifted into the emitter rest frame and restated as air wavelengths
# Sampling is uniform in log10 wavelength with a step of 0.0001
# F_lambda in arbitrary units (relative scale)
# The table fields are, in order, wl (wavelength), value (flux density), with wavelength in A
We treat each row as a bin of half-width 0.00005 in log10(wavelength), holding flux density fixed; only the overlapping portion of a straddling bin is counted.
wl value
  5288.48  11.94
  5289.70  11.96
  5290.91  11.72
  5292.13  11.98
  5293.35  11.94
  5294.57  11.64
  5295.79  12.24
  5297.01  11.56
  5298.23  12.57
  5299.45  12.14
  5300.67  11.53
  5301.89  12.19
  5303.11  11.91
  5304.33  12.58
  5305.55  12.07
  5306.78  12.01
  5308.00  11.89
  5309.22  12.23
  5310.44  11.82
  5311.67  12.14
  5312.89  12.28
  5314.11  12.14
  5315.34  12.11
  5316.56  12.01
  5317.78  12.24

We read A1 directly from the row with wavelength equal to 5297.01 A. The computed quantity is 11.56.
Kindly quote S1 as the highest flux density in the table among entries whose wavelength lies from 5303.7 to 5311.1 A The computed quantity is 12.58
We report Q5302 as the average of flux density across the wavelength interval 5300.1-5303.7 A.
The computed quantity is 11.9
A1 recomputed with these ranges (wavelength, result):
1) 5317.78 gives 12.24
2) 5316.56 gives 12.01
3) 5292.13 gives 11.98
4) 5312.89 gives 12.28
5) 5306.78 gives 12.01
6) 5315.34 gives 12.11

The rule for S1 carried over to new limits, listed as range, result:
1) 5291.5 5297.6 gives 12.24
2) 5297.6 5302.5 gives 12.57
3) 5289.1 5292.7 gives 11.98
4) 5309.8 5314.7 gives 12.28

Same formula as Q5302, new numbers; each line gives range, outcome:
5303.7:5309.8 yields 12.2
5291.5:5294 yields 11.9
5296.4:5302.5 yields 12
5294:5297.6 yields 11.8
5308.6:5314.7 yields 12.1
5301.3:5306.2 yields 12.2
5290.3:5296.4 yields 11.9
